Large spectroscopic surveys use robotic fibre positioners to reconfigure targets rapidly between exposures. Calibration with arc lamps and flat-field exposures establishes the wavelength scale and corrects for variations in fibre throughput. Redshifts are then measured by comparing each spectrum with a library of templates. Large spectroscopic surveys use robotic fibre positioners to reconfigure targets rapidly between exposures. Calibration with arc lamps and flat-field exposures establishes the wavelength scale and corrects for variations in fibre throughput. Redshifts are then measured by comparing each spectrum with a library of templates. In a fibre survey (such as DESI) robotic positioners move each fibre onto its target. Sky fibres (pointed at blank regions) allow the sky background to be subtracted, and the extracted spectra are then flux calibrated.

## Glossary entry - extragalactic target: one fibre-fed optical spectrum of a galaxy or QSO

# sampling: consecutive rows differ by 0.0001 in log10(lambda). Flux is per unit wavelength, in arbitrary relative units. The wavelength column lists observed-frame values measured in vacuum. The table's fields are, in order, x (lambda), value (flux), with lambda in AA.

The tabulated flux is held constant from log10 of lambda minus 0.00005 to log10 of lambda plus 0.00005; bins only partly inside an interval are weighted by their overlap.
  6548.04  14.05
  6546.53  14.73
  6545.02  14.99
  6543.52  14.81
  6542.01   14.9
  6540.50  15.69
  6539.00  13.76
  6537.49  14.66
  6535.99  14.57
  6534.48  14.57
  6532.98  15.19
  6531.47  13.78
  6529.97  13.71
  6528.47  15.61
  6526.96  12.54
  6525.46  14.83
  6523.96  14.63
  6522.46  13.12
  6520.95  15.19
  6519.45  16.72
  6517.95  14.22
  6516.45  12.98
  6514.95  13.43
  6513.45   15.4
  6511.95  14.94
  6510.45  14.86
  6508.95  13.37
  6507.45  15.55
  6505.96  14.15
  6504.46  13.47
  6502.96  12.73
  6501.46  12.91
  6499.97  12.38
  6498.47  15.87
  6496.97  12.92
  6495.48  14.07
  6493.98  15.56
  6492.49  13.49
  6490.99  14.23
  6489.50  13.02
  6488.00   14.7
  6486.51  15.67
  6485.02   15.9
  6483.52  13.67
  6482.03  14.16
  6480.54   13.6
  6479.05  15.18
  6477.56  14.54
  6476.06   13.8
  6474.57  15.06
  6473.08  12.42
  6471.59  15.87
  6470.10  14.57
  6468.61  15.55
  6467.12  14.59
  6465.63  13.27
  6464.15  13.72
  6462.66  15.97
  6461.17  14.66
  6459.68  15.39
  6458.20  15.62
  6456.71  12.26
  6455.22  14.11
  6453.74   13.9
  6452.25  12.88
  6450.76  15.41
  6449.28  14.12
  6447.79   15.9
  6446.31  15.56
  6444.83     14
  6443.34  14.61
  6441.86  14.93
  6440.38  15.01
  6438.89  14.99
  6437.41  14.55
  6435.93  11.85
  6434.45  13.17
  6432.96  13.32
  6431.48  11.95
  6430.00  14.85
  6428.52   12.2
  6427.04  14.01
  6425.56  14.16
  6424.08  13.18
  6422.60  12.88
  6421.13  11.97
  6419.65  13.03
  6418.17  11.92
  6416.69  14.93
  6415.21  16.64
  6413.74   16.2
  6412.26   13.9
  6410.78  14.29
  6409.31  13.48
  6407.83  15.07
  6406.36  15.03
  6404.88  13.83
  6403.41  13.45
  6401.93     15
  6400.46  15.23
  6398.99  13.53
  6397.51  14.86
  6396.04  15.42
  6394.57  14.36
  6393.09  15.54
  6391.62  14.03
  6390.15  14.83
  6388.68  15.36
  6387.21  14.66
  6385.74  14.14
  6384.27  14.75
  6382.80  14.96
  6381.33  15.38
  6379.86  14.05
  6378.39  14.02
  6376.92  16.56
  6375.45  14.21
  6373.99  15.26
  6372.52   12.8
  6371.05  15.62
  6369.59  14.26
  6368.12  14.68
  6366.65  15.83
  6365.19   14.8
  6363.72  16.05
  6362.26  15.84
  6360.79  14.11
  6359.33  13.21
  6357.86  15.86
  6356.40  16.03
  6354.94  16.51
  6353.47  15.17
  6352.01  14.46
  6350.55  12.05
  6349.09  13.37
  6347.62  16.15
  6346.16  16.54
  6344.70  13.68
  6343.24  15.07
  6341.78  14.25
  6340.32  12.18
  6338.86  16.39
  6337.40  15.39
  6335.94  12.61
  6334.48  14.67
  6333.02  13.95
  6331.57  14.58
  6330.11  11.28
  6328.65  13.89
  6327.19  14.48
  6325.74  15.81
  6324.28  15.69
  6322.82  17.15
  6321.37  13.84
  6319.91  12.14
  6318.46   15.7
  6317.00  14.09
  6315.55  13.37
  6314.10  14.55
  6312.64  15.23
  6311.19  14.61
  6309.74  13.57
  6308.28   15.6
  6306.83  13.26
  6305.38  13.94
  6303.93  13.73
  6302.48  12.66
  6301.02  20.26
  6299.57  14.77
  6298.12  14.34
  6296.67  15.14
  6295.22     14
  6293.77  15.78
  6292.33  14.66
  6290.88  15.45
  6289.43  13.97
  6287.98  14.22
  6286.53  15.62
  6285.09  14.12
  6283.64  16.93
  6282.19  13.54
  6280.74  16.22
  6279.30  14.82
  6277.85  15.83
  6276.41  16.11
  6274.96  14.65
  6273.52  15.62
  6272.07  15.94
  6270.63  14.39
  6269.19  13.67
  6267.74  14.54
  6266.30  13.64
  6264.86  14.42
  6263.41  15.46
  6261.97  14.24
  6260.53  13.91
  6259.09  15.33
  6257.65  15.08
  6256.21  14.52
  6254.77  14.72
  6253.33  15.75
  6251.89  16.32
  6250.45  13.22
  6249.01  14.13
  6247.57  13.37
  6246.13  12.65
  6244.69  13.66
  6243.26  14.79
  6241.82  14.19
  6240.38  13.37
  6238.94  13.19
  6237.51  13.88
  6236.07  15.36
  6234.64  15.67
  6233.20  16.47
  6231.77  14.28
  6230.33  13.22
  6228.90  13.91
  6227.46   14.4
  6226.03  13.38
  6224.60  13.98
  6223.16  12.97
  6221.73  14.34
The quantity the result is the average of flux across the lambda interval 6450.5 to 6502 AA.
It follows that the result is 14.3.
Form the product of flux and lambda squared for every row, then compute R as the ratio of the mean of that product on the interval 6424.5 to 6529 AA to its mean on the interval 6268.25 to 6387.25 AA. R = 1.01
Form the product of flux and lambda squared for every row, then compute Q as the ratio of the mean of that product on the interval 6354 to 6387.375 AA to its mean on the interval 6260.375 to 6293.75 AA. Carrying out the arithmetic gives 1.03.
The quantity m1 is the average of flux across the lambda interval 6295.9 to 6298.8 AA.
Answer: 14.7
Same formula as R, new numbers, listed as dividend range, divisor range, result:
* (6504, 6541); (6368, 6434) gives 1.05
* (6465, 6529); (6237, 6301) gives 1.04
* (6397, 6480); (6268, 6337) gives 1.01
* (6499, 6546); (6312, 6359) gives 1.04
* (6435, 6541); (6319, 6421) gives 1.02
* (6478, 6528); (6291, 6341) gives 1.04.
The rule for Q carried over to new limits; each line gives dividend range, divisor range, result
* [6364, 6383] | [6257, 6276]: 1.04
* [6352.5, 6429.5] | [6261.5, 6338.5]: 1.02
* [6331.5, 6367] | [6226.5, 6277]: 1.05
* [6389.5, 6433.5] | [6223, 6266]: 1.04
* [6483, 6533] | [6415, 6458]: 1.05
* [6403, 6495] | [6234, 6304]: 1.02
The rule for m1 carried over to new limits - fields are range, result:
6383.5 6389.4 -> 14.7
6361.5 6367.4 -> 15.6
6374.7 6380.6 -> 14.7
